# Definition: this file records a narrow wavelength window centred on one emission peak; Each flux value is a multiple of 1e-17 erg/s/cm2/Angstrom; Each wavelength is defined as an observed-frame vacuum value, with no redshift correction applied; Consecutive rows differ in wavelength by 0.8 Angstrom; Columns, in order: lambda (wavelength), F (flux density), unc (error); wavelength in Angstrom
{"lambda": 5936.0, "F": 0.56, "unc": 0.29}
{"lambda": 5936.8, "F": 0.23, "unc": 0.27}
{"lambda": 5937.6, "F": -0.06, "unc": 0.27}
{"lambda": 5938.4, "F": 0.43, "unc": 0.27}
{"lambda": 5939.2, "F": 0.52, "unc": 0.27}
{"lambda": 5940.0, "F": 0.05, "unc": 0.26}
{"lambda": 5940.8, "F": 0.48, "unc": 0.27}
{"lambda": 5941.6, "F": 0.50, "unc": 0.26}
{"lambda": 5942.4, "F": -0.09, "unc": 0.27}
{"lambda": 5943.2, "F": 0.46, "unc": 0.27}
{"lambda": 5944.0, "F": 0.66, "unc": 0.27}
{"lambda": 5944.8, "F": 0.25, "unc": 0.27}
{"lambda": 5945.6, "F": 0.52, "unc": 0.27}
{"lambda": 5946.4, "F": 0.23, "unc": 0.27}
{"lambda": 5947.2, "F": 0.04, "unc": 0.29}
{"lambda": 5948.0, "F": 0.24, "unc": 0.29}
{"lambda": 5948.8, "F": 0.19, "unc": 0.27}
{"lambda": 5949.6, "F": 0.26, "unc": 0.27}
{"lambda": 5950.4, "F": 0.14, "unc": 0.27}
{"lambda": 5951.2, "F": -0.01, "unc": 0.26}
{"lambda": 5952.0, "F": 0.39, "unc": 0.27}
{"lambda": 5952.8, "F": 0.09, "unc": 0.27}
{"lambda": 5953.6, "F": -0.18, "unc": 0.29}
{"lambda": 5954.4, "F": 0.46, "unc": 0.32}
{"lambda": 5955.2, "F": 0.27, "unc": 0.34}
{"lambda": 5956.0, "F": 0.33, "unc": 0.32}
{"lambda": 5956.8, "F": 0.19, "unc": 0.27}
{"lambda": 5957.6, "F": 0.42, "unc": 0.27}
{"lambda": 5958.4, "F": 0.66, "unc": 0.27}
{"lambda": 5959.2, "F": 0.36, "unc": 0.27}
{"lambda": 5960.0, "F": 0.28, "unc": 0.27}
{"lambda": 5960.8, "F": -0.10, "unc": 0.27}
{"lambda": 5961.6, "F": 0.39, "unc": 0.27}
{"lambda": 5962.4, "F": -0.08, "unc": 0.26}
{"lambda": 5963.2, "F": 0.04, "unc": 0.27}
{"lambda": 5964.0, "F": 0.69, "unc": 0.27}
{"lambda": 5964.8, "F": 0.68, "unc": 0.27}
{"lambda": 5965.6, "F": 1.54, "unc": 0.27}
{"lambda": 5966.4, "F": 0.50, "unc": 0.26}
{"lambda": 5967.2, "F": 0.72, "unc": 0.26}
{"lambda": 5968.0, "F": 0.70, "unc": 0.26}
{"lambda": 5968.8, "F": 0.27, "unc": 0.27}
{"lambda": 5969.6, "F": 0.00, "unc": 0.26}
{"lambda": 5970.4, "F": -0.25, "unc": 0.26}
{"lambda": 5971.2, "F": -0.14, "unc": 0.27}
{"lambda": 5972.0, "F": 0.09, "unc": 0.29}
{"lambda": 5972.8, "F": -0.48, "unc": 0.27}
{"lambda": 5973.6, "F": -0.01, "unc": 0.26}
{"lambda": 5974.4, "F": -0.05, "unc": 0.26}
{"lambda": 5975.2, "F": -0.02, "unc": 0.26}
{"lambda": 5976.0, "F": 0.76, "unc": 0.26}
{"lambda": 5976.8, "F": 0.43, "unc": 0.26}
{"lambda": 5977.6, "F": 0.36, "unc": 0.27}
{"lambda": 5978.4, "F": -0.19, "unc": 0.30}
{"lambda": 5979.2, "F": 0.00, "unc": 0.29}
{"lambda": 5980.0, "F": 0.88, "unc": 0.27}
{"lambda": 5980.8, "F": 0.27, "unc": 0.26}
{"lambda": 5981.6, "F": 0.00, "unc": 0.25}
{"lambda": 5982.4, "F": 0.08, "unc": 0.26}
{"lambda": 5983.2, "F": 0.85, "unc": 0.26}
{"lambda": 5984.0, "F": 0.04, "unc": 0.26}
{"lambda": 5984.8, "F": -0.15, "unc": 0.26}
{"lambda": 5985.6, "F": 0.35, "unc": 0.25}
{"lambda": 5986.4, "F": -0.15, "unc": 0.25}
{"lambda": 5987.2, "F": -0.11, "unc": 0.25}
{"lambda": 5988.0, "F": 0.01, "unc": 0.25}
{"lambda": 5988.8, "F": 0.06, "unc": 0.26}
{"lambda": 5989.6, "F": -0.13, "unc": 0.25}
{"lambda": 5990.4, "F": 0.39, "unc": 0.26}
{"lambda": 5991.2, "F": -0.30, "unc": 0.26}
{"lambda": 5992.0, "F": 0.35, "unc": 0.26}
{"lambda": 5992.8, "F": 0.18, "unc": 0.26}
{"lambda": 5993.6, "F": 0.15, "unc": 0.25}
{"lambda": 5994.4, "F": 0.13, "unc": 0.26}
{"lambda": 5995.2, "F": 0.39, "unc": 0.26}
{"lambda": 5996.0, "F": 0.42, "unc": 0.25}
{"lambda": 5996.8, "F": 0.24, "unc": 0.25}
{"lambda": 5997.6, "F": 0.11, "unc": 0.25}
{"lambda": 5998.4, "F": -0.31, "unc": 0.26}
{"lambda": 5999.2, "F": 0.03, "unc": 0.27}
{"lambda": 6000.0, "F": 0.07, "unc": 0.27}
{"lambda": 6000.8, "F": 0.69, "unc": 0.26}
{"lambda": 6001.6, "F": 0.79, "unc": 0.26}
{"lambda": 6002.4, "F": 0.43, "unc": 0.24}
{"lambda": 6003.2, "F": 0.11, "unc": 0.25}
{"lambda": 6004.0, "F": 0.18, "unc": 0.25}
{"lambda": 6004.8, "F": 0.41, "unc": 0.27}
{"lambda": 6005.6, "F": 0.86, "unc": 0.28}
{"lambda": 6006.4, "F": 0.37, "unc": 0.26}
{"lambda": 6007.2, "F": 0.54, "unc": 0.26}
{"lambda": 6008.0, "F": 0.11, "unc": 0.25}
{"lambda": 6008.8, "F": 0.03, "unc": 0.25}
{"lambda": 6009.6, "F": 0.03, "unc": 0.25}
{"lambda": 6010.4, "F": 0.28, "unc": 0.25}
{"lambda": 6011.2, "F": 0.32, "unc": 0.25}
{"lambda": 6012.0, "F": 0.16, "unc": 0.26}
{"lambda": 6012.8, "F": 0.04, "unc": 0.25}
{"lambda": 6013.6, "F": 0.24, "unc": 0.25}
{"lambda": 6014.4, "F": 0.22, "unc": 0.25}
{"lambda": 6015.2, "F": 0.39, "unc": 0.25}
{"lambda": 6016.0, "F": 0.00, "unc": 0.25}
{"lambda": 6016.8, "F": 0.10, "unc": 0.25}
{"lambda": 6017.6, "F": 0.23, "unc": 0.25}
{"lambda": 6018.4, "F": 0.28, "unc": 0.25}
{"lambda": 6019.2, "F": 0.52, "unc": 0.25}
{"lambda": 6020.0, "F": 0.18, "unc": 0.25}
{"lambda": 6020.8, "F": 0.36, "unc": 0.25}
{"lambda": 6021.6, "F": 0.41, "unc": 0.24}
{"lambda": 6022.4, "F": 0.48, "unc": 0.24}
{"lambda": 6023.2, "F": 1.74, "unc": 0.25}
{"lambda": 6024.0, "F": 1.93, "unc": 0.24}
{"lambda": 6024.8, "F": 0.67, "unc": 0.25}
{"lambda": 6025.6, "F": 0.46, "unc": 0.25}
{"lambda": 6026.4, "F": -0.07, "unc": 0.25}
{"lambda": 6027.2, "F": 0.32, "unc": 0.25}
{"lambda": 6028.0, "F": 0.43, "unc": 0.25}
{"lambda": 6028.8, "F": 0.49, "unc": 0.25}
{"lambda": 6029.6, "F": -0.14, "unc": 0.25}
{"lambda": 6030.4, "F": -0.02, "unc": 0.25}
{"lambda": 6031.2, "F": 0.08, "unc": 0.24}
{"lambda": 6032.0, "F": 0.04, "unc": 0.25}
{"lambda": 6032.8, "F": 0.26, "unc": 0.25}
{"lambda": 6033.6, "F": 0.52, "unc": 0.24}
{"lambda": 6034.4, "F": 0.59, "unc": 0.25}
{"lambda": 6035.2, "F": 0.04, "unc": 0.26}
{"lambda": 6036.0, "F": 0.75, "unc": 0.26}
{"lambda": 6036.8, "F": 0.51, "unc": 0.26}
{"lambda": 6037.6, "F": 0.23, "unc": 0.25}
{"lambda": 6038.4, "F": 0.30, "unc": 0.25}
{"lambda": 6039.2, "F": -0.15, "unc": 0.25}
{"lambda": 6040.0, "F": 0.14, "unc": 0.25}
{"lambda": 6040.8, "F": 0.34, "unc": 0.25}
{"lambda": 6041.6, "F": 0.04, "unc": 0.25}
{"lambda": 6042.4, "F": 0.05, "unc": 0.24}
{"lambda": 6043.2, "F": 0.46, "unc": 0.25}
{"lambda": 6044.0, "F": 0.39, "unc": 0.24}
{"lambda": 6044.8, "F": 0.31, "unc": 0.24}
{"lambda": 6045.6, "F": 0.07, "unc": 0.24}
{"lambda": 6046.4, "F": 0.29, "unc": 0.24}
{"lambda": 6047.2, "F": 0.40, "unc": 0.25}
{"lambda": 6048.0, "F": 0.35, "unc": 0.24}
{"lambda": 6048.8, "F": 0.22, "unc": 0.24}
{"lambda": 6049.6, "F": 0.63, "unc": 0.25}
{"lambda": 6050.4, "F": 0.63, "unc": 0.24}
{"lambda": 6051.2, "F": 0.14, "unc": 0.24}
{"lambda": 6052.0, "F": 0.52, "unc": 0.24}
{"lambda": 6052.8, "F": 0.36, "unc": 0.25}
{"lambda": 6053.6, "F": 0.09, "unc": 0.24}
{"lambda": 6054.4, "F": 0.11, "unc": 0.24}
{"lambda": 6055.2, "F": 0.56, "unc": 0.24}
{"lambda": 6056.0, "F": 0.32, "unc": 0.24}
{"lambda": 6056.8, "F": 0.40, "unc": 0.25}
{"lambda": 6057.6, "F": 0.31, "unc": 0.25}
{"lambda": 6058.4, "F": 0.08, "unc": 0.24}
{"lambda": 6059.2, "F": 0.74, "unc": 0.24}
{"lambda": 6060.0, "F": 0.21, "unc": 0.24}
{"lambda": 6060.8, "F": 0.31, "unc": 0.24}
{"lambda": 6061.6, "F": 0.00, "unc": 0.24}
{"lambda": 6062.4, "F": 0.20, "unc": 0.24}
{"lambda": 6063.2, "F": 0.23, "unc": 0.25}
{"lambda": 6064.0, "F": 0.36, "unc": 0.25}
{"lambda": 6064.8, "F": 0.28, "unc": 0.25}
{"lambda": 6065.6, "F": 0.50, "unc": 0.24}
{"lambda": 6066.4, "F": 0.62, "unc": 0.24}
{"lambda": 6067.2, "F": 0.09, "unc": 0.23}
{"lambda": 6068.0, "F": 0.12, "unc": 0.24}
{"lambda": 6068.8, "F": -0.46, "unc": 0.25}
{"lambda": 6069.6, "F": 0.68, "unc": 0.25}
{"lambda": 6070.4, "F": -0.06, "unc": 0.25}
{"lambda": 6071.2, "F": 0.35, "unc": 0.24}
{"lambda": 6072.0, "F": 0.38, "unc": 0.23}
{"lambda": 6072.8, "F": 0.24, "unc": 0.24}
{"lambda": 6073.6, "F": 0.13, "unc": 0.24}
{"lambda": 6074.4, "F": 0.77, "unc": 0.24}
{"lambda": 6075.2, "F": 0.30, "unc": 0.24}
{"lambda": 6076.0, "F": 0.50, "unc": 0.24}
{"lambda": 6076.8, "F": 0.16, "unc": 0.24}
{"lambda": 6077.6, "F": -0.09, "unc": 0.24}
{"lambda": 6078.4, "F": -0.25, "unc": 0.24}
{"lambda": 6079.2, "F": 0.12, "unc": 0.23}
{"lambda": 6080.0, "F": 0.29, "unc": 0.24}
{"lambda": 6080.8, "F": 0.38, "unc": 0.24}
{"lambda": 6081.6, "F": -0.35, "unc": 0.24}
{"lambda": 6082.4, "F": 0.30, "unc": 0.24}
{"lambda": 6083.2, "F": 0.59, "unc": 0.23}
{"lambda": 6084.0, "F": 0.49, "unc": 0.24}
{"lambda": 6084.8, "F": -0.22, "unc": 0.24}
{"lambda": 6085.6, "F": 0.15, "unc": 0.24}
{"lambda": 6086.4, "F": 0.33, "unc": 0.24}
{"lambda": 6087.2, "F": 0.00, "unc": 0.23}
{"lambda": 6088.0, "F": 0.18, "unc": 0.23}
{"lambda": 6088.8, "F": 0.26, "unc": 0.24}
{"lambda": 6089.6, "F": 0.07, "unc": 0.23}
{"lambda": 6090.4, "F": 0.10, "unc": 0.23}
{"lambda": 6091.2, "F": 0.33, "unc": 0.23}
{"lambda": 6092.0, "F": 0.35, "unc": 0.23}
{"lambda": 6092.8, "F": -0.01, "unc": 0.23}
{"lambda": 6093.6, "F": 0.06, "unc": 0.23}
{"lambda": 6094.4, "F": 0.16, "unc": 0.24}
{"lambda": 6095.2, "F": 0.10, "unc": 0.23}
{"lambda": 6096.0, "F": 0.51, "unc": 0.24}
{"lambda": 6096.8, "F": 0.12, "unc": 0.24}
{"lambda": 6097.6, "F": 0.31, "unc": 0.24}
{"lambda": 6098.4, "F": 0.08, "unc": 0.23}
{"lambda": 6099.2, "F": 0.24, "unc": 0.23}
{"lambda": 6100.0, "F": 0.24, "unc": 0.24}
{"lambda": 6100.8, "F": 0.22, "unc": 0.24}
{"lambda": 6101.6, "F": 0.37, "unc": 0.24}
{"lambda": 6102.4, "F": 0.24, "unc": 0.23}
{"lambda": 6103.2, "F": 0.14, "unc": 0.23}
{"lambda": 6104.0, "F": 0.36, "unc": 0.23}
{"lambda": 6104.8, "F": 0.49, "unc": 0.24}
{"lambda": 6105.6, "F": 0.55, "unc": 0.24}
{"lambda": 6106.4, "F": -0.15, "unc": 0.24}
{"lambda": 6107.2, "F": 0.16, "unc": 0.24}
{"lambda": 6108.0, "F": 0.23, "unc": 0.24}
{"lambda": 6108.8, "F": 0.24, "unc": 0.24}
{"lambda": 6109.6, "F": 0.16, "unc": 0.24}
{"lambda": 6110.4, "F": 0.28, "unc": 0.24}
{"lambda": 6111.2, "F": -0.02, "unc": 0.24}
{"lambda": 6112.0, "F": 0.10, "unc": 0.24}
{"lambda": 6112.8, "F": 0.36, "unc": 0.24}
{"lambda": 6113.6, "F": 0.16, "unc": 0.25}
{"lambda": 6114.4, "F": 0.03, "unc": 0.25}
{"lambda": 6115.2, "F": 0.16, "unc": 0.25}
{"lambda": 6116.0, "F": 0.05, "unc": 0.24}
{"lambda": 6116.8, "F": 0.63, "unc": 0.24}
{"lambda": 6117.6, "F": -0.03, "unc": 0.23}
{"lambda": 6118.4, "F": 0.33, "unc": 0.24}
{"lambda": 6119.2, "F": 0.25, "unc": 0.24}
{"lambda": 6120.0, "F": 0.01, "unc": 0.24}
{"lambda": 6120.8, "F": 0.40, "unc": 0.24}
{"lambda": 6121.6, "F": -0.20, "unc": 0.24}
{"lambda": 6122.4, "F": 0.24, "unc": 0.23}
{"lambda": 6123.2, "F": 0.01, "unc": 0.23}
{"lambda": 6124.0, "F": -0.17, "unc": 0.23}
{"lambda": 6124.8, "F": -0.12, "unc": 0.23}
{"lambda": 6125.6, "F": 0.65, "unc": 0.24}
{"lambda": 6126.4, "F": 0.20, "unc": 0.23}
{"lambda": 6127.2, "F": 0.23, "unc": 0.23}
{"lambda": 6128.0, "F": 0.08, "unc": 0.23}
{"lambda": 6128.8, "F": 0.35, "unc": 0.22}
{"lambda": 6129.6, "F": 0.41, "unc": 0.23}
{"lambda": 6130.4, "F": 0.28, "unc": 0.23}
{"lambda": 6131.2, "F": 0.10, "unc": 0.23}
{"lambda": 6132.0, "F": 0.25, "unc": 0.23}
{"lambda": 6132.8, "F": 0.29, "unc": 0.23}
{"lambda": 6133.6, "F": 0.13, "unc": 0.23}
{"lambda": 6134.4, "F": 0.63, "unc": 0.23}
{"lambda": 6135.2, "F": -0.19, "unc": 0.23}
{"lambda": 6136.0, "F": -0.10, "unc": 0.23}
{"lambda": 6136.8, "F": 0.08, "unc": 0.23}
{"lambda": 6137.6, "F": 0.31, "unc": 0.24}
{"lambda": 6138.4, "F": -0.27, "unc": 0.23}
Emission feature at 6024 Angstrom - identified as [O III] 5007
